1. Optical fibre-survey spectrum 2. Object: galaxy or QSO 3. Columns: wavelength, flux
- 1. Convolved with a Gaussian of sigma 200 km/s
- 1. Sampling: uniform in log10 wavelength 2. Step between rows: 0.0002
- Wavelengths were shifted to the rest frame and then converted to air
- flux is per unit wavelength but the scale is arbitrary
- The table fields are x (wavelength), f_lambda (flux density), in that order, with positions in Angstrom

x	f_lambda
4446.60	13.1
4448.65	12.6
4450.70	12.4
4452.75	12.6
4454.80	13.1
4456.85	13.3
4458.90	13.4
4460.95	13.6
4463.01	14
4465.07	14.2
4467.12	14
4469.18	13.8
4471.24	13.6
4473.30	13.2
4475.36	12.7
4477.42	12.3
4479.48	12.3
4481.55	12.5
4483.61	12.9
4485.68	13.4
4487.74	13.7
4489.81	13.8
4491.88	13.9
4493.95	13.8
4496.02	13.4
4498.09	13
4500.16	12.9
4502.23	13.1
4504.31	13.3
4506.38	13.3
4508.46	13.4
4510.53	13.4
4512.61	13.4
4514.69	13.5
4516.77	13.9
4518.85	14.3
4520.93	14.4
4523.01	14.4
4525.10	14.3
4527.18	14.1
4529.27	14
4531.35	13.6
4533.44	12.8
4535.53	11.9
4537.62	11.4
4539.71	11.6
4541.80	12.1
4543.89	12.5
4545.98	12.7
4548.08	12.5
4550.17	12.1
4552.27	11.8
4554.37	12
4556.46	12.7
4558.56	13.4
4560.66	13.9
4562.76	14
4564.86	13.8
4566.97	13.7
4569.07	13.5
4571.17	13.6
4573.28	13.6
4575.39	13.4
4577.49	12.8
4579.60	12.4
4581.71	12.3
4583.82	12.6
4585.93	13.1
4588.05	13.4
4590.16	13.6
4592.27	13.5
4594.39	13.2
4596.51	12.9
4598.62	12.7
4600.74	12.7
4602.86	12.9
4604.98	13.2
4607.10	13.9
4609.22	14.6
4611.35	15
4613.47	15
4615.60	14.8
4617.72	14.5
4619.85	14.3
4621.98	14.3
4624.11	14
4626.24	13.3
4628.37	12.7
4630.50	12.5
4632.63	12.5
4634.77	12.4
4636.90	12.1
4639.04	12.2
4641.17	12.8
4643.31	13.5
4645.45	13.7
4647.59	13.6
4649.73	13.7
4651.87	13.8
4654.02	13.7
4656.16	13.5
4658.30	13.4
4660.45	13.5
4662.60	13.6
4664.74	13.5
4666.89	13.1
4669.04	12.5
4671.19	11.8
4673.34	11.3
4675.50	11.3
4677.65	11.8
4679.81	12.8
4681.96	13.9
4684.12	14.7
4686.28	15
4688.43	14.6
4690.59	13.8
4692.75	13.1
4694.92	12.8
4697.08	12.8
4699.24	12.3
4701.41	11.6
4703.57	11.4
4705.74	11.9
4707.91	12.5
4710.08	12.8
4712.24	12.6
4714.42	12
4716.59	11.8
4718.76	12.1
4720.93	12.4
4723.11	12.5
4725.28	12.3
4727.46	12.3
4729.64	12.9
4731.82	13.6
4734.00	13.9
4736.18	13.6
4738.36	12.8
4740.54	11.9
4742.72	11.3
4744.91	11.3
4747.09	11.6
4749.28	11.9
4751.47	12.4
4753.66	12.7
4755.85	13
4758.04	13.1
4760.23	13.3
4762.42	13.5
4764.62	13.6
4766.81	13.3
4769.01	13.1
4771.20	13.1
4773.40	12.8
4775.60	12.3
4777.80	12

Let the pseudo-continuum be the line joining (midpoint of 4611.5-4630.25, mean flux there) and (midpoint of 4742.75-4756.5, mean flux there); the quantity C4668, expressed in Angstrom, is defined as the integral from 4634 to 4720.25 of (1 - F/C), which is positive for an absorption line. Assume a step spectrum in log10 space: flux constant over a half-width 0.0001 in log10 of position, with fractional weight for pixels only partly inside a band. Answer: 2.0 Angstrom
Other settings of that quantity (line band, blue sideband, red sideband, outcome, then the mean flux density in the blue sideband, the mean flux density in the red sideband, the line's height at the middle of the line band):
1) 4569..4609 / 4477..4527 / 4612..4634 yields 1.6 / 13.5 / 13.8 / 13.7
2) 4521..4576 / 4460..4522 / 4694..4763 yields 0.5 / 13.4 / 12.5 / 13.2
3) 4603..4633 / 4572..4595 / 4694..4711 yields -2.5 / 13.1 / 12.3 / 12.8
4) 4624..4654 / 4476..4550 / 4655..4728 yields -0.4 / 13.2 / 12.7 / 12.9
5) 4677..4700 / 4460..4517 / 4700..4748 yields -1.8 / 13.4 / 12.3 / 12.5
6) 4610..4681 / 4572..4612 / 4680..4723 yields -1.0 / 13.2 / 12.8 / 13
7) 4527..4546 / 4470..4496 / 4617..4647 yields 0.8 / 13.2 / 13.2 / 13.2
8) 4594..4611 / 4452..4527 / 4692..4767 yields -0.4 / 13.5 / 12.5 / 13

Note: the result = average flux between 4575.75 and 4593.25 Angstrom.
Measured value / 13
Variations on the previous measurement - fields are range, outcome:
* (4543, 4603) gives 13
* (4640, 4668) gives 13.5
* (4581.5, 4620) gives 13.6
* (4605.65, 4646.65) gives 13.6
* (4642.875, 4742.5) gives 12.9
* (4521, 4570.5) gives 13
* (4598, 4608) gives 13.1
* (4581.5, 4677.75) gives 13.2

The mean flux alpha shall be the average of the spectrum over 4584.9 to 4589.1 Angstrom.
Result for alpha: 13.2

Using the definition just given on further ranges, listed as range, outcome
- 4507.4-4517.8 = 13.5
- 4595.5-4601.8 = 12.8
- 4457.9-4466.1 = 13.8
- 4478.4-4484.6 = 12.6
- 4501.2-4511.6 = 13.3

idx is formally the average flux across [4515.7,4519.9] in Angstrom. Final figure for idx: 14.1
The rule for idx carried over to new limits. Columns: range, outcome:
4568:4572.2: 13.6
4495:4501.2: 13.1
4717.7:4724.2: 12.3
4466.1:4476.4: 13.5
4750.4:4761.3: 12.9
